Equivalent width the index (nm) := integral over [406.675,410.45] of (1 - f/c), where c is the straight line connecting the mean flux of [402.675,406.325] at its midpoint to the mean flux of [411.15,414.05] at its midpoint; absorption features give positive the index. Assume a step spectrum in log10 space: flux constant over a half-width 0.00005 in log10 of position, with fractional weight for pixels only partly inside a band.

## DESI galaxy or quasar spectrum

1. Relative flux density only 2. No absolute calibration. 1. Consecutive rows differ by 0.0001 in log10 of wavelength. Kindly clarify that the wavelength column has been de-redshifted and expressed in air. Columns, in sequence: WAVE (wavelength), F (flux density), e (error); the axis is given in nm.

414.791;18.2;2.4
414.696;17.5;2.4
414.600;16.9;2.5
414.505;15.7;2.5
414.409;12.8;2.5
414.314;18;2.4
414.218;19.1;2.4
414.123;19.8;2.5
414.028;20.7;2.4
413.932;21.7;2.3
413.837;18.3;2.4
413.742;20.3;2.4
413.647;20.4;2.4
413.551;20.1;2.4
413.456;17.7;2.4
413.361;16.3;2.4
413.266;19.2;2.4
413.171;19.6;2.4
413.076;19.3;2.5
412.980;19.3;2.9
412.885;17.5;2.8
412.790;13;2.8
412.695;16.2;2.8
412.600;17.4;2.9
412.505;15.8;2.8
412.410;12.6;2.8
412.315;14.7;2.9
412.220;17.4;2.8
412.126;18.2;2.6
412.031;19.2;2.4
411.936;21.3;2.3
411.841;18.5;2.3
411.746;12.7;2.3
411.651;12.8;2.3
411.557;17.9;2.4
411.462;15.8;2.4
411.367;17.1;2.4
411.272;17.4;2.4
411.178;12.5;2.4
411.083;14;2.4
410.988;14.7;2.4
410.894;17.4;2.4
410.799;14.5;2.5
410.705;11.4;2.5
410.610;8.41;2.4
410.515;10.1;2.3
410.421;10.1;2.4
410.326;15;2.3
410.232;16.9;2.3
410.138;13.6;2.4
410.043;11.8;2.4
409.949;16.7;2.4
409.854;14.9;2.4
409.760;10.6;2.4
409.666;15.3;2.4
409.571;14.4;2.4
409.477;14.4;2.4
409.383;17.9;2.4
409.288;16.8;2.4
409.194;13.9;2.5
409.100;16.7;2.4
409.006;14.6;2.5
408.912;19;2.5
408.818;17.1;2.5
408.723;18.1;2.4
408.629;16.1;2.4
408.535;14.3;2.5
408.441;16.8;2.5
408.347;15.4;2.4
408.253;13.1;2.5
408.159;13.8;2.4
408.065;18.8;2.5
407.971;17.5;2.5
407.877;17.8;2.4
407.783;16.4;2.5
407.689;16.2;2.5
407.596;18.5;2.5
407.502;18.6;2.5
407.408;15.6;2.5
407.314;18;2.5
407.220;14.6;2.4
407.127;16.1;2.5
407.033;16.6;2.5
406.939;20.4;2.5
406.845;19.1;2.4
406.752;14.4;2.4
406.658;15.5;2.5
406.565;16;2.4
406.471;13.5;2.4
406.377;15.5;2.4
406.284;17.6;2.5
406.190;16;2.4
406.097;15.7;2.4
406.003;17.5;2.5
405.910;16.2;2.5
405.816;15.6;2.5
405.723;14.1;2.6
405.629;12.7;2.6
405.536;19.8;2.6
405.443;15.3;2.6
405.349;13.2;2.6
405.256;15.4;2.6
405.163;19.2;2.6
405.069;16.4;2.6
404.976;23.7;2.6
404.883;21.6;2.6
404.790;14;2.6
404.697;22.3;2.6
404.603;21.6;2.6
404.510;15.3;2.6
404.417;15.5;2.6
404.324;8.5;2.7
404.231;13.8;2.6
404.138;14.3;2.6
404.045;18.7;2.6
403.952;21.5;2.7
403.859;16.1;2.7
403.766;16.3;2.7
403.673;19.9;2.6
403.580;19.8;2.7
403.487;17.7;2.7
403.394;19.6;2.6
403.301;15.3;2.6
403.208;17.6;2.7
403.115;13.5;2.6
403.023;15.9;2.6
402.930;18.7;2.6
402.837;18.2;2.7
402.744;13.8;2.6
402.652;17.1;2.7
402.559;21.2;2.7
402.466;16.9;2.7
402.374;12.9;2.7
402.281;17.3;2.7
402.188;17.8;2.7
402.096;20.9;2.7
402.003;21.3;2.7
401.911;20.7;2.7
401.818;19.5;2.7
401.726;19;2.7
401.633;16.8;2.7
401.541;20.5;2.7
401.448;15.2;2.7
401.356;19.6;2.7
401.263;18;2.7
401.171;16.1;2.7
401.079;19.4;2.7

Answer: 0.27 nm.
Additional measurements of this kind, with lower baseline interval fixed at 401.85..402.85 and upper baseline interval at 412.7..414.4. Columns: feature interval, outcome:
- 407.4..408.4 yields 0.10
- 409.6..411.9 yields 0.53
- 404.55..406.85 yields 0.17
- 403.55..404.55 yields 0.10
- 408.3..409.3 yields 0.12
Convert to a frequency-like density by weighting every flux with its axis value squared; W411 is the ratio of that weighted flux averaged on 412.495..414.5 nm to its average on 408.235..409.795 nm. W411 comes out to 1.2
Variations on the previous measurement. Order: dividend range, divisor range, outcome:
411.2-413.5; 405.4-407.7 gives 1.06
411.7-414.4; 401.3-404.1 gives 1.05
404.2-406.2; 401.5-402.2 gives 0.86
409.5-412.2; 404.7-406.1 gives 0.90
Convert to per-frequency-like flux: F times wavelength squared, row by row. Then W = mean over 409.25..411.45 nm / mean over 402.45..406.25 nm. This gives 0.86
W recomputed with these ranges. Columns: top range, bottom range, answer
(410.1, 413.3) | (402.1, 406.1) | 0.96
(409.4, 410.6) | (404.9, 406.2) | 0.84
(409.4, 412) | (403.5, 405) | 0.85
